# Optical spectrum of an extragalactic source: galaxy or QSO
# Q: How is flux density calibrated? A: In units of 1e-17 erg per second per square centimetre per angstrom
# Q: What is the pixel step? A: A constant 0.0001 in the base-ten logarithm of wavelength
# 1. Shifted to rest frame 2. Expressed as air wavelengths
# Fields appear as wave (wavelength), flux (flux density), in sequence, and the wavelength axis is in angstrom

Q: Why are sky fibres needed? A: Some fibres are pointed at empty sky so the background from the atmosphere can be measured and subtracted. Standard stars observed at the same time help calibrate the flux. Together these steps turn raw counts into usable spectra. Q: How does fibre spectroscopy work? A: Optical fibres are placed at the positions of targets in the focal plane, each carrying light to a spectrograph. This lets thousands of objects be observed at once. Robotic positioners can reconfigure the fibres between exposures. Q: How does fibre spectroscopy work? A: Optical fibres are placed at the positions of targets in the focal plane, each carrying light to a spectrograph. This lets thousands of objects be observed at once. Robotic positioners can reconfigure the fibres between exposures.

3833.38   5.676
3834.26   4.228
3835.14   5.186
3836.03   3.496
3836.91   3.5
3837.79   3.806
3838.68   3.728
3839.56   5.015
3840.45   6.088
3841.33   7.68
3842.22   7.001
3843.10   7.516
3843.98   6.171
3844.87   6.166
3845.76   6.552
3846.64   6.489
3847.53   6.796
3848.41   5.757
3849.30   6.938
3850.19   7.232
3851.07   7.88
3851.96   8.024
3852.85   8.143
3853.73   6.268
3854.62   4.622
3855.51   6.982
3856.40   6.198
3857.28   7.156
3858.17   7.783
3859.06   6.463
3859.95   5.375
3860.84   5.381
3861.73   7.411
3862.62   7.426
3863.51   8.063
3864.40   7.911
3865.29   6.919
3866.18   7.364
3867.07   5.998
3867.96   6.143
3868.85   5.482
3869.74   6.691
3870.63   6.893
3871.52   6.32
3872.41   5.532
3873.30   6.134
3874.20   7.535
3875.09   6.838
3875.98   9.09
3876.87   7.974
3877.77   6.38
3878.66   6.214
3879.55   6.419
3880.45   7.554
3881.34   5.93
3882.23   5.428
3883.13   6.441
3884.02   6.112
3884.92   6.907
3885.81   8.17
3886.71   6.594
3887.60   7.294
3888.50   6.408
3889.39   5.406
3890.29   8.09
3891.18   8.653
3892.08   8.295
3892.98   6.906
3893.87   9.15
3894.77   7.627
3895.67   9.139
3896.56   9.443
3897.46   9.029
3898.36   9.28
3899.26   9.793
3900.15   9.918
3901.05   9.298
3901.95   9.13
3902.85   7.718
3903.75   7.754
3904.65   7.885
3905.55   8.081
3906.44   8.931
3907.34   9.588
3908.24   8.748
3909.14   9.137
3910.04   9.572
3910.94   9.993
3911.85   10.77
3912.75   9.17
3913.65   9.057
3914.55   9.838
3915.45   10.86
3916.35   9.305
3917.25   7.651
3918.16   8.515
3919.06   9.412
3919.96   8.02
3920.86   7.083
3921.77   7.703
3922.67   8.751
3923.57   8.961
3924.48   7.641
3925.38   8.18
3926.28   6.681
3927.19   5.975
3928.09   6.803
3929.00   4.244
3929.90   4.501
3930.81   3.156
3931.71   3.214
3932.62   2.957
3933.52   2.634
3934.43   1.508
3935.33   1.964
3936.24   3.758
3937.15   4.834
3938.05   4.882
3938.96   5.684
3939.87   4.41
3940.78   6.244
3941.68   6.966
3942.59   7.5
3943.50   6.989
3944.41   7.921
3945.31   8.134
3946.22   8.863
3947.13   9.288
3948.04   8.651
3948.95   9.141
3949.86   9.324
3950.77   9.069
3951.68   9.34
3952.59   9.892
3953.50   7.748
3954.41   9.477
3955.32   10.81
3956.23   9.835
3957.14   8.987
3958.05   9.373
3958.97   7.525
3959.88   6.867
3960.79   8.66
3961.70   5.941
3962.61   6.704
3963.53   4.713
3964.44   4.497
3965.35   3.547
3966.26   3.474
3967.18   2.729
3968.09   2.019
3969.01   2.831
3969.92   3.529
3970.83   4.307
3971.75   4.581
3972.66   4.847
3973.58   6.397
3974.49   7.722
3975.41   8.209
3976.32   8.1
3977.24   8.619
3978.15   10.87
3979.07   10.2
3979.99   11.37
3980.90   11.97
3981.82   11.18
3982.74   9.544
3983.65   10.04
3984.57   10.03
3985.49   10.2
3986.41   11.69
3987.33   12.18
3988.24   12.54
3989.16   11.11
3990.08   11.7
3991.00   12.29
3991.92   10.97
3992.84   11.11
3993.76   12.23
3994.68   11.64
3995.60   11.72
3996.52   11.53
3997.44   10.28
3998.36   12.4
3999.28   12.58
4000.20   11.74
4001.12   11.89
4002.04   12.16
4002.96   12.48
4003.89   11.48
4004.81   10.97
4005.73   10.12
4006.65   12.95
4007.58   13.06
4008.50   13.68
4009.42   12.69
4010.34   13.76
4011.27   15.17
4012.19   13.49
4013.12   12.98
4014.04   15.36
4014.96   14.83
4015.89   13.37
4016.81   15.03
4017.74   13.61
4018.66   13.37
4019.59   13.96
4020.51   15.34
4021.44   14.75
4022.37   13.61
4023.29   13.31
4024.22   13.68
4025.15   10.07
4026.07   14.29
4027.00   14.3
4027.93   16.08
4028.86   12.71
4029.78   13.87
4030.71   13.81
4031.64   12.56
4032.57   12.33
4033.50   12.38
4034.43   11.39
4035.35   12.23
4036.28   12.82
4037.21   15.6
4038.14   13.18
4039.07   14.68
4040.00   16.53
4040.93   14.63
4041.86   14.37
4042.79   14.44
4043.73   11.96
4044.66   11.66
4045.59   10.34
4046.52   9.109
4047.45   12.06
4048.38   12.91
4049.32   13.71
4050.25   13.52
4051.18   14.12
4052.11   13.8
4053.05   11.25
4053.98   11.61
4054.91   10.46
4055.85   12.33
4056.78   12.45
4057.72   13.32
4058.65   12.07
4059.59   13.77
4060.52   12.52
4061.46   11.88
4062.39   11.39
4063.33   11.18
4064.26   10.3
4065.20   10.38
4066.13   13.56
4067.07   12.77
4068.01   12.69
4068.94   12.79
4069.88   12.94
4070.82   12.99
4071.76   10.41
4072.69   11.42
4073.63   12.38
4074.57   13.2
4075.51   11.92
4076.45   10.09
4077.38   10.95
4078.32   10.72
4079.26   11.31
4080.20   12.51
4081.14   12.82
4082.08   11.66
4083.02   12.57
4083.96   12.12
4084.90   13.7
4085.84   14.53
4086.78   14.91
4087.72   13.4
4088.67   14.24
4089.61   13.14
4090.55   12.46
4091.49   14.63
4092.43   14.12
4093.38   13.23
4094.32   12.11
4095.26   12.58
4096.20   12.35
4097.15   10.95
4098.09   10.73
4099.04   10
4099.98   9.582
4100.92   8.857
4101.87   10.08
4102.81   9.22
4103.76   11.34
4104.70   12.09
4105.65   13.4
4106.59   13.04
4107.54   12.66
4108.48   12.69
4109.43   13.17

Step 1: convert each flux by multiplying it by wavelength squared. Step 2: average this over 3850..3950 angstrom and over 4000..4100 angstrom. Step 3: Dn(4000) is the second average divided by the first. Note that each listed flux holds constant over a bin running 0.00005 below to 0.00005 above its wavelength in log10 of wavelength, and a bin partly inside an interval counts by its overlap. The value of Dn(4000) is 1.9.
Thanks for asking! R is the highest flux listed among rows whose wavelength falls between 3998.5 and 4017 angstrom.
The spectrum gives 15.36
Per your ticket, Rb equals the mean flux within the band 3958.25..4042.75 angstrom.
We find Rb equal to 11.1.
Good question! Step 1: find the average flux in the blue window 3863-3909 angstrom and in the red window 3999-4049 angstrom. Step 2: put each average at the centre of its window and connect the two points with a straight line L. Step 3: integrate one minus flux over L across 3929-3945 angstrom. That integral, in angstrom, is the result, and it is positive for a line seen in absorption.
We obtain 8.3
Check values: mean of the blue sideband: 7.56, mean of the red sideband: 13.2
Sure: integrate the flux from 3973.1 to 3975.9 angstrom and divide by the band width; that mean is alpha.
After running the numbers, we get 7.44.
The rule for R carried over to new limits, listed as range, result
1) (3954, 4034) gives 16.08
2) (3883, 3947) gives 10.86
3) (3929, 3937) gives 4.501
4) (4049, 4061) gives 14.12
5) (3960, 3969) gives 8.66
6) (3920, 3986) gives 11.97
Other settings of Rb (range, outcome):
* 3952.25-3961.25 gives 8.9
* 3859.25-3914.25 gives 7.67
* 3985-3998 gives 11.5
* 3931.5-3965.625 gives 6.83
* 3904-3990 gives 7.6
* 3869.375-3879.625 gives 6.85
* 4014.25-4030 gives 13.9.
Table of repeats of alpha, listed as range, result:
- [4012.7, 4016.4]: 14.2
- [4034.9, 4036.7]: 12.5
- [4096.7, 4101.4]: 10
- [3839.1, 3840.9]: 5.55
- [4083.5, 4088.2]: 13.7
